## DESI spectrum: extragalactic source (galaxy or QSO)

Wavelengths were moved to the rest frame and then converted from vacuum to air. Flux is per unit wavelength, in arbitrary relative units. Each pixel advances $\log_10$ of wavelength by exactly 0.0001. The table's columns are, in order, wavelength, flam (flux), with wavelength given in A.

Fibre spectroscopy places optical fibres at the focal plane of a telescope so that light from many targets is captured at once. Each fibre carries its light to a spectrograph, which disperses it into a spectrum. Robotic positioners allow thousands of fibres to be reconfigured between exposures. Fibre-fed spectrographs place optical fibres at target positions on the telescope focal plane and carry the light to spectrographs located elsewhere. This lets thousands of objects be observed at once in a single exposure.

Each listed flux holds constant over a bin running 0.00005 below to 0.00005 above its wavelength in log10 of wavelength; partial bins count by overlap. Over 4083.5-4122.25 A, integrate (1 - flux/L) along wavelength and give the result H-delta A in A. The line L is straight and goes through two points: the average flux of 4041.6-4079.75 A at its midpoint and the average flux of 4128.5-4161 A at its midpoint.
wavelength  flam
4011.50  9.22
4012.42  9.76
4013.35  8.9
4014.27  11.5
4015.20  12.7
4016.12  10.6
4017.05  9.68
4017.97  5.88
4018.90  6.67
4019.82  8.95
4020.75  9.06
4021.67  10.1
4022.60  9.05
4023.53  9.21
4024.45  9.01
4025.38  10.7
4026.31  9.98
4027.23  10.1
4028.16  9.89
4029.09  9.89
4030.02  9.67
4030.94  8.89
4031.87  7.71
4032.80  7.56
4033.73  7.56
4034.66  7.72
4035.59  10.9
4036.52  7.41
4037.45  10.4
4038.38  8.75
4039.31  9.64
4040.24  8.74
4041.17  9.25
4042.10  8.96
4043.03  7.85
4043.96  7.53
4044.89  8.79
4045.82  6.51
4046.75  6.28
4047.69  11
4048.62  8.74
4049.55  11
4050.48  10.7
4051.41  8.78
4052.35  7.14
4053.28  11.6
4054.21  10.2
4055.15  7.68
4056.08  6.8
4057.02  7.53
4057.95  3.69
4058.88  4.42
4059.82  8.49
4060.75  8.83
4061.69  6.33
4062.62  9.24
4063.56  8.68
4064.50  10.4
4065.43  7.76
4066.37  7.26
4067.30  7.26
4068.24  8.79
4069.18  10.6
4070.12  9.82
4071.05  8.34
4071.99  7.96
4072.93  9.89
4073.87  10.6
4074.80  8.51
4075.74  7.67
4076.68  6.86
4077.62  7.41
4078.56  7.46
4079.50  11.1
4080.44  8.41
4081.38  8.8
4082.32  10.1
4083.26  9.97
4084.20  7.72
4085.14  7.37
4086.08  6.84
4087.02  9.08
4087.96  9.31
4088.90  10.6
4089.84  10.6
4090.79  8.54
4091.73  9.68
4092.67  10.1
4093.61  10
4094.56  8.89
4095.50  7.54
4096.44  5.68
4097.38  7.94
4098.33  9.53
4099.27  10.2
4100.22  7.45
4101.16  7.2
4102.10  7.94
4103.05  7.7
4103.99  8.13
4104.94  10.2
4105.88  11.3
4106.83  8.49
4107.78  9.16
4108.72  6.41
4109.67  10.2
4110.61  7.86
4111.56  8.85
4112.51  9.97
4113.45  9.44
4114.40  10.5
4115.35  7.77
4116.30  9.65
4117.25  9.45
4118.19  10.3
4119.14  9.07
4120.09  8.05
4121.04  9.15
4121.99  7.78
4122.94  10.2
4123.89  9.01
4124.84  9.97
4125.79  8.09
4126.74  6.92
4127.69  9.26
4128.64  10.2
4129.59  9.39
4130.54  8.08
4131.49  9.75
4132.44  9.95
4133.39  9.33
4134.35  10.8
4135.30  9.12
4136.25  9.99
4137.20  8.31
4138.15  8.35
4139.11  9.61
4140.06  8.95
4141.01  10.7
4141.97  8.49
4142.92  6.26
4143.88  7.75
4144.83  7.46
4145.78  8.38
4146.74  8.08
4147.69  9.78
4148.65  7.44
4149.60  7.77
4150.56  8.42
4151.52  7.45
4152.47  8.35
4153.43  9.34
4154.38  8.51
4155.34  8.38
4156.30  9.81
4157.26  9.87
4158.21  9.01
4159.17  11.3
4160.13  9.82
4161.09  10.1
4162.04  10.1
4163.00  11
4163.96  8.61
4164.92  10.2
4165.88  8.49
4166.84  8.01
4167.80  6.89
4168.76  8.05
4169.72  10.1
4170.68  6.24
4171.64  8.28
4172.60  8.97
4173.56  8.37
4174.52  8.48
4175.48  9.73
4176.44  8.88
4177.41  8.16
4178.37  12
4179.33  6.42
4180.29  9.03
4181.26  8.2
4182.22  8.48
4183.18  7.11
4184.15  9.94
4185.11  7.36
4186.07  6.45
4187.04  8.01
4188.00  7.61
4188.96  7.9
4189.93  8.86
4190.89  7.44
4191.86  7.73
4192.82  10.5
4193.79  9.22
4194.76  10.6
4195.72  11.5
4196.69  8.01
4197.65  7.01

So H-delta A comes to -0.7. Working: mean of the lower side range 8.39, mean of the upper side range 8.95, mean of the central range 8.83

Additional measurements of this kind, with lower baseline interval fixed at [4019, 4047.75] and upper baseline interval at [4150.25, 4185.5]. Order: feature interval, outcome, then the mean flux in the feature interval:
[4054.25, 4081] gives 2.1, 8.17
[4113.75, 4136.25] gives -0.9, 9.22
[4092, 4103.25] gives 0.6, 8.39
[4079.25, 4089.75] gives -0.2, 9.05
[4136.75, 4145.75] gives 0.4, 8.43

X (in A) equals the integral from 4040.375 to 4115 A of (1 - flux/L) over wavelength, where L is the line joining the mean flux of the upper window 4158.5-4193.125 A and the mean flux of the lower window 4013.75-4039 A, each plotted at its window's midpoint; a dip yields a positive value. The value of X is 3.5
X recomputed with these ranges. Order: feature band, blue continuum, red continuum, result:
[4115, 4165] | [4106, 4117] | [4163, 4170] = -0.9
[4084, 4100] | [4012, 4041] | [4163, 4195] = 0.2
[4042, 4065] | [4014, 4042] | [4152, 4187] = 2.2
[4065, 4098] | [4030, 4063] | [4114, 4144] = -0.1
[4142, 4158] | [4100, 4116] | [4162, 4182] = 0.8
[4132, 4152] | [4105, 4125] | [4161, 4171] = 0.8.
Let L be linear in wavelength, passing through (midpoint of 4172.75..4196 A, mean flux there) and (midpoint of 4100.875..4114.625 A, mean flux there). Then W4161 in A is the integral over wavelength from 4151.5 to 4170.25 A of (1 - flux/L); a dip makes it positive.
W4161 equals -1.04 A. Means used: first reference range 8.89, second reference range 8.65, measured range 9.2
